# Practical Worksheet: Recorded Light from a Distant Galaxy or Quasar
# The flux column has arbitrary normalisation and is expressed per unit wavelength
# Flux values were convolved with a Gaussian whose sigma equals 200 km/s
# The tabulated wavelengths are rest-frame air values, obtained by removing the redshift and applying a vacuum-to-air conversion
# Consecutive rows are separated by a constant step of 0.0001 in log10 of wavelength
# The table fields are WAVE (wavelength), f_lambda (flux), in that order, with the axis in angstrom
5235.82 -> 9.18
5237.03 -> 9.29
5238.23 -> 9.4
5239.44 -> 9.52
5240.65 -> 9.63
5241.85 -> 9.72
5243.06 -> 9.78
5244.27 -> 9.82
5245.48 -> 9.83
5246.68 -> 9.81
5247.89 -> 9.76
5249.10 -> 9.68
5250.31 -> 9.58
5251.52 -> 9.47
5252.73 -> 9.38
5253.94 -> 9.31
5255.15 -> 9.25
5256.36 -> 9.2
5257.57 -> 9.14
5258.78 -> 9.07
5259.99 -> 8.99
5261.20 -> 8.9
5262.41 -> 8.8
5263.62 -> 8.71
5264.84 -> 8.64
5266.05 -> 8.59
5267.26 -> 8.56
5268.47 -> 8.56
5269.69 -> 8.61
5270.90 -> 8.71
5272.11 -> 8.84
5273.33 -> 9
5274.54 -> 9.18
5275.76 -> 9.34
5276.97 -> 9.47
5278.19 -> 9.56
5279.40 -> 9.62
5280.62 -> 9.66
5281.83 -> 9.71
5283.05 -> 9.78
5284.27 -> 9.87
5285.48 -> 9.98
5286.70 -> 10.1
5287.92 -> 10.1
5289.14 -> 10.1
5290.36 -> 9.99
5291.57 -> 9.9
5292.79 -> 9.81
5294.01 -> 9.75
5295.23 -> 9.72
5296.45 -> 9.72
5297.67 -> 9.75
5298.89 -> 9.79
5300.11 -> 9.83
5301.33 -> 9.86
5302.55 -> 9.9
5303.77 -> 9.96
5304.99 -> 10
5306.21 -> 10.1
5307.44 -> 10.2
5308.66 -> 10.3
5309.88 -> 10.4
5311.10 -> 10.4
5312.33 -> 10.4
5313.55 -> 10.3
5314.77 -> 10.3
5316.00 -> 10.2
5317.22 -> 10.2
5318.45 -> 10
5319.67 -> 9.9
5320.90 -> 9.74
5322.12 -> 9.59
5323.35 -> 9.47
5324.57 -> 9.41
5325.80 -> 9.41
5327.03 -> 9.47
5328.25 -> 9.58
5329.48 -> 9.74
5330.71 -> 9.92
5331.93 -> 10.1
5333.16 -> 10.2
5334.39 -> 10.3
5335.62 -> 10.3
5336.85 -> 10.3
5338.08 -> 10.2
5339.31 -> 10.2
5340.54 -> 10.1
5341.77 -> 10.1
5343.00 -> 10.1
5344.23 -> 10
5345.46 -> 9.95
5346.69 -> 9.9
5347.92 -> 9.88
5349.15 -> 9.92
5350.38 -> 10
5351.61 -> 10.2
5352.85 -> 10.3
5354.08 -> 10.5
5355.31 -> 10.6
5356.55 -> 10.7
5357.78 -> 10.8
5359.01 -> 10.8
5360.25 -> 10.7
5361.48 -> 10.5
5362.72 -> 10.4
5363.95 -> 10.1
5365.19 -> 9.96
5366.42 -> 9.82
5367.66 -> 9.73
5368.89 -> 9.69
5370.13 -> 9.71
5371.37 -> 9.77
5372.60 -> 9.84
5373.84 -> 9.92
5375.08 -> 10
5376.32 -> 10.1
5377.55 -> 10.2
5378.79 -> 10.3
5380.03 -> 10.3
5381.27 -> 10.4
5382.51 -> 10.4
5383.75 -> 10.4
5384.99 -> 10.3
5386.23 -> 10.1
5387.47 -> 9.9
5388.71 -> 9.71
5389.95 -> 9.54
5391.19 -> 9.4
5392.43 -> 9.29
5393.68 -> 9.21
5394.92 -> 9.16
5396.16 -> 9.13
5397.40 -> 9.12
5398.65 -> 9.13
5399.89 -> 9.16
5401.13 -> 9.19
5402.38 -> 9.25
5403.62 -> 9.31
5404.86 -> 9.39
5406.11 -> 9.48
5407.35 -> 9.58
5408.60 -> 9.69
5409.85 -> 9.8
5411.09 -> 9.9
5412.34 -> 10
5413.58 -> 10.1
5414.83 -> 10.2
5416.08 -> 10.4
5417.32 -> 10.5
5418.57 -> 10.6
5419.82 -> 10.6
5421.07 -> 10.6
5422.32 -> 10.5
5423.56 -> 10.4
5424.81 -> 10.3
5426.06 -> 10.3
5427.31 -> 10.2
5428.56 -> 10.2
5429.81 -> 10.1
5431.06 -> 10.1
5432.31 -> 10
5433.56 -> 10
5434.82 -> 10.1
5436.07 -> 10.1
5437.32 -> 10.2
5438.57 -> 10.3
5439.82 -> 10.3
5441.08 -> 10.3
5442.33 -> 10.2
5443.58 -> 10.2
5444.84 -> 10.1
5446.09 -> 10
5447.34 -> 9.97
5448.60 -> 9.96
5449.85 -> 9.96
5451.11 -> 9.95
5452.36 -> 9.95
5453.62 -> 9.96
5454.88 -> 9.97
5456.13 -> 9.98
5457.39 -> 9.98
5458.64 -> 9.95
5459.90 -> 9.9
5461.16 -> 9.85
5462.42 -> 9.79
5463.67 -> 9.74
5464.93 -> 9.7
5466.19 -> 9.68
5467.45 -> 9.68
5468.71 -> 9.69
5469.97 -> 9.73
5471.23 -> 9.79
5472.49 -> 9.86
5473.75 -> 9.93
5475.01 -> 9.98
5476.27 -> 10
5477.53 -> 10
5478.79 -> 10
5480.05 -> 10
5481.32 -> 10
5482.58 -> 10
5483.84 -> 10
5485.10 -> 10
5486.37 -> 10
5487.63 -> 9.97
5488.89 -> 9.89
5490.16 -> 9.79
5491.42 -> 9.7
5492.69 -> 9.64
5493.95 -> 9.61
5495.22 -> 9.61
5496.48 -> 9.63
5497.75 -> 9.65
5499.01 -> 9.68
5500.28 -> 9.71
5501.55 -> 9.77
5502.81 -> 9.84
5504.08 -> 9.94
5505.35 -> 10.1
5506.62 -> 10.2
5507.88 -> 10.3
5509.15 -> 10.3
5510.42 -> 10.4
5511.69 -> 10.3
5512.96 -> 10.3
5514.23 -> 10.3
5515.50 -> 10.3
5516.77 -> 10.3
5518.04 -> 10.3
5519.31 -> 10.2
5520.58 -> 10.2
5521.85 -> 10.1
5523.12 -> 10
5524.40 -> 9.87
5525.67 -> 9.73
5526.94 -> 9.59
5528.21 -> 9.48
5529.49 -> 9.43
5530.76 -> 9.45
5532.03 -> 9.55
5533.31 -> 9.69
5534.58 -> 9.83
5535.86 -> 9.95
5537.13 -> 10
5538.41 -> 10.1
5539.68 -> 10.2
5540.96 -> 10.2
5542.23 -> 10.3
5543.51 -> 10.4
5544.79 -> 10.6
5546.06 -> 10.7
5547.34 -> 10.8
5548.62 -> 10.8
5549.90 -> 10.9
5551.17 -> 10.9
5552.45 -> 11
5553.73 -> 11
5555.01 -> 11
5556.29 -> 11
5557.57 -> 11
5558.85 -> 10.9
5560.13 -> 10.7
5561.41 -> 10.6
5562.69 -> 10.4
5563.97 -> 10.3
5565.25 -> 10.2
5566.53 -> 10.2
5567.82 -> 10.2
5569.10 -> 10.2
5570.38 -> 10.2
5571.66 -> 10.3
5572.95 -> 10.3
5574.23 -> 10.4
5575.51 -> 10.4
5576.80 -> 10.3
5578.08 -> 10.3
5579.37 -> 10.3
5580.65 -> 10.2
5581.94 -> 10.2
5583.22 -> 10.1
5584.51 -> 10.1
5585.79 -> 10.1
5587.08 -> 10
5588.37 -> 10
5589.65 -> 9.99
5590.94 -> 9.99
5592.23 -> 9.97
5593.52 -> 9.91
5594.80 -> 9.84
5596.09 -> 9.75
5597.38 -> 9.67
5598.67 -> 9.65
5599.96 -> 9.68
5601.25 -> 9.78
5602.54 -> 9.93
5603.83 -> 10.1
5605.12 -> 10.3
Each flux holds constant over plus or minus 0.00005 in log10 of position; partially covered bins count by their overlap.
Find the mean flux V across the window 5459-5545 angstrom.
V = 9.93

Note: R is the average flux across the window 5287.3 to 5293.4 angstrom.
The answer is 9.98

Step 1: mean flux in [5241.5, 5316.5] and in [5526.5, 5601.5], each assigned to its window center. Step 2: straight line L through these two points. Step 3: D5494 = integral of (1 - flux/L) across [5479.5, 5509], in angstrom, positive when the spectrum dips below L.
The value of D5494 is 0.6 angstrom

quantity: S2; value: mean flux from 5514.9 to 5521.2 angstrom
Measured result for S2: 10.3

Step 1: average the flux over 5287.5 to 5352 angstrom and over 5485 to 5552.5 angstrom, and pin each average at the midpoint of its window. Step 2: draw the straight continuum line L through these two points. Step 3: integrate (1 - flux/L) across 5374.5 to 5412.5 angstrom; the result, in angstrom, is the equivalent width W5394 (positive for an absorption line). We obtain 1.17 angstrom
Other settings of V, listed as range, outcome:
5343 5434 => 10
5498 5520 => 10.1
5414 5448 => 10.2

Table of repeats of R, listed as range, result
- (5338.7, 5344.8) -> 10.1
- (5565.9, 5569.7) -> 10.2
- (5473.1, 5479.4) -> 9.99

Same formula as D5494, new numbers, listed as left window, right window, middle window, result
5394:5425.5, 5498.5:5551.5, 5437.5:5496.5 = 0.2 angstrom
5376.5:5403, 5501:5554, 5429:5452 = -0.5 angstrom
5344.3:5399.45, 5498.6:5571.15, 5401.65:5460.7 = 0.2 angstrom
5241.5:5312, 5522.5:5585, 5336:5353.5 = -0.6 angstrom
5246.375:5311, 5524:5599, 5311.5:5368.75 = -2.5 angstrom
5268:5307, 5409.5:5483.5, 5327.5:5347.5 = -0.6 angstrom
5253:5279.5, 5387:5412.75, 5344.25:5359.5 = -1.6 angstrom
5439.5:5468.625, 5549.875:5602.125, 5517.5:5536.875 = 0.6 angstrom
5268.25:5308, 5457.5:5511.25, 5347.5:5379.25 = -1.4 angstrom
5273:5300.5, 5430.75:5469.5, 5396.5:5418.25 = 0.6 angstrom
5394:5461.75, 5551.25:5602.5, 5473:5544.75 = 1.1 angstrom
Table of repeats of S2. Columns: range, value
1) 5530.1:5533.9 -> 9.56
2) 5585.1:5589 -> 10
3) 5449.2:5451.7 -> 9.95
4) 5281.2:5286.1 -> 9.84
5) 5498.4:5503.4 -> 9.75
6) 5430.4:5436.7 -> 10.1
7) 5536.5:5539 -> 10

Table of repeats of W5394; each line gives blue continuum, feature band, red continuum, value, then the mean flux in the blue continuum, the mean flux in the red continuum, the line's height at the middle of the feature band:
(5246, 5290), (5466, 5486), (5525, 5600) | 0.11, 9.31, 10.2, 9.96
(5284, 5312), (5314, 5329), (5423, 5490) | 0.31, 9.99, 10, 9.99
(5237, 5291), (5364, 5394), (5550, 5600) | -0.63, 9.38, 10.3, 9.72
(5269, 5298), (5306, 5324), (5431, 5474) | -0.82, 9.59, 9.96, 9.66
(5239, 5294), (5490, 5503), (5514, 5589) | 0.54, 9.4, 10.3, 10.1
